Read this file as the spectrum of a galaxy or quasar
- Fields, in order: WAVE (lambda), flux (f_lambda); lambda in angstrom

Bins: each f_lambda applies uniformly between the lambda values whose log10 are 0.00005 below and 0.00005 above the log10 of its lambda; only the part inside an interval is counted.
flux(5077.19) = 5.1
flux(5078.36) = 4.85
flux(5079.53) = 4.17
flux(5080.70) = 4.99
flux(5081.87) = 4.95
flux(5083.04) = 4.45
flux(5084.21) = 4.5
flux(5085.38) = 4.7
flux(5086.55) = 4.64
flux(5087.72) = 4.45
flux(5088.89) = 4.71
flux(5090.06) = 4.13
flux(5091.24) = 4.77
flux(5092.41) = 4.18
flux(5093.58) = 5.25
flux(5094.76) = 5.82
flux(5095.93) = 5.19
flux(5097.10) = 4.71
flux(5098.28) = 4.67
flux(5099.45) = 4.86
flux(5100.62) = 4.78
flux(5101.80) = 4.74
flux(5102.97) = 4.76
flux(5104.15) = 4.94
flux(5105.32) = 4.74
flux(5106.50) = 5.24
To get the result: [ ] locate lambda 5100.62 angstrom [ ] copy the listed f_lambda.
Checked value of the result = 4.78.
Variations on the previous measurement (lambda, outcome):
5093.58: 5.25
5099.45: 4.86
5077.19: 5.1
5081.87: 4.95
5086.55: 4.64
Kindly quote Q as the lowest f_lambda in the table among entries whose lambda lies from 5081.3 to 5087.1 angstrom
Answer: 4.45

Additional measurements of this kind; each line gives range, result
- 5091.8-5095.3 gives 4.18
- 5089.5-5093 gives 4.13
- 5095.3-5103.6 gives 4.67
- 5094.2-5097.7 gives 4.71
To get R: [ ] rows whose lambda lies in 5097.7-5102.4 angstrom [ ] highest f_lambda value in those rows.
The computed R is 4.86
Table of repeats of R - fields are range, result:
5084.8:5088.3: 4.7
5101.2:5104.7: 4.94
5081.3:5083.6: 4.95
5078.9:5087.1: 4.99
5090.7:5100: 5.82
